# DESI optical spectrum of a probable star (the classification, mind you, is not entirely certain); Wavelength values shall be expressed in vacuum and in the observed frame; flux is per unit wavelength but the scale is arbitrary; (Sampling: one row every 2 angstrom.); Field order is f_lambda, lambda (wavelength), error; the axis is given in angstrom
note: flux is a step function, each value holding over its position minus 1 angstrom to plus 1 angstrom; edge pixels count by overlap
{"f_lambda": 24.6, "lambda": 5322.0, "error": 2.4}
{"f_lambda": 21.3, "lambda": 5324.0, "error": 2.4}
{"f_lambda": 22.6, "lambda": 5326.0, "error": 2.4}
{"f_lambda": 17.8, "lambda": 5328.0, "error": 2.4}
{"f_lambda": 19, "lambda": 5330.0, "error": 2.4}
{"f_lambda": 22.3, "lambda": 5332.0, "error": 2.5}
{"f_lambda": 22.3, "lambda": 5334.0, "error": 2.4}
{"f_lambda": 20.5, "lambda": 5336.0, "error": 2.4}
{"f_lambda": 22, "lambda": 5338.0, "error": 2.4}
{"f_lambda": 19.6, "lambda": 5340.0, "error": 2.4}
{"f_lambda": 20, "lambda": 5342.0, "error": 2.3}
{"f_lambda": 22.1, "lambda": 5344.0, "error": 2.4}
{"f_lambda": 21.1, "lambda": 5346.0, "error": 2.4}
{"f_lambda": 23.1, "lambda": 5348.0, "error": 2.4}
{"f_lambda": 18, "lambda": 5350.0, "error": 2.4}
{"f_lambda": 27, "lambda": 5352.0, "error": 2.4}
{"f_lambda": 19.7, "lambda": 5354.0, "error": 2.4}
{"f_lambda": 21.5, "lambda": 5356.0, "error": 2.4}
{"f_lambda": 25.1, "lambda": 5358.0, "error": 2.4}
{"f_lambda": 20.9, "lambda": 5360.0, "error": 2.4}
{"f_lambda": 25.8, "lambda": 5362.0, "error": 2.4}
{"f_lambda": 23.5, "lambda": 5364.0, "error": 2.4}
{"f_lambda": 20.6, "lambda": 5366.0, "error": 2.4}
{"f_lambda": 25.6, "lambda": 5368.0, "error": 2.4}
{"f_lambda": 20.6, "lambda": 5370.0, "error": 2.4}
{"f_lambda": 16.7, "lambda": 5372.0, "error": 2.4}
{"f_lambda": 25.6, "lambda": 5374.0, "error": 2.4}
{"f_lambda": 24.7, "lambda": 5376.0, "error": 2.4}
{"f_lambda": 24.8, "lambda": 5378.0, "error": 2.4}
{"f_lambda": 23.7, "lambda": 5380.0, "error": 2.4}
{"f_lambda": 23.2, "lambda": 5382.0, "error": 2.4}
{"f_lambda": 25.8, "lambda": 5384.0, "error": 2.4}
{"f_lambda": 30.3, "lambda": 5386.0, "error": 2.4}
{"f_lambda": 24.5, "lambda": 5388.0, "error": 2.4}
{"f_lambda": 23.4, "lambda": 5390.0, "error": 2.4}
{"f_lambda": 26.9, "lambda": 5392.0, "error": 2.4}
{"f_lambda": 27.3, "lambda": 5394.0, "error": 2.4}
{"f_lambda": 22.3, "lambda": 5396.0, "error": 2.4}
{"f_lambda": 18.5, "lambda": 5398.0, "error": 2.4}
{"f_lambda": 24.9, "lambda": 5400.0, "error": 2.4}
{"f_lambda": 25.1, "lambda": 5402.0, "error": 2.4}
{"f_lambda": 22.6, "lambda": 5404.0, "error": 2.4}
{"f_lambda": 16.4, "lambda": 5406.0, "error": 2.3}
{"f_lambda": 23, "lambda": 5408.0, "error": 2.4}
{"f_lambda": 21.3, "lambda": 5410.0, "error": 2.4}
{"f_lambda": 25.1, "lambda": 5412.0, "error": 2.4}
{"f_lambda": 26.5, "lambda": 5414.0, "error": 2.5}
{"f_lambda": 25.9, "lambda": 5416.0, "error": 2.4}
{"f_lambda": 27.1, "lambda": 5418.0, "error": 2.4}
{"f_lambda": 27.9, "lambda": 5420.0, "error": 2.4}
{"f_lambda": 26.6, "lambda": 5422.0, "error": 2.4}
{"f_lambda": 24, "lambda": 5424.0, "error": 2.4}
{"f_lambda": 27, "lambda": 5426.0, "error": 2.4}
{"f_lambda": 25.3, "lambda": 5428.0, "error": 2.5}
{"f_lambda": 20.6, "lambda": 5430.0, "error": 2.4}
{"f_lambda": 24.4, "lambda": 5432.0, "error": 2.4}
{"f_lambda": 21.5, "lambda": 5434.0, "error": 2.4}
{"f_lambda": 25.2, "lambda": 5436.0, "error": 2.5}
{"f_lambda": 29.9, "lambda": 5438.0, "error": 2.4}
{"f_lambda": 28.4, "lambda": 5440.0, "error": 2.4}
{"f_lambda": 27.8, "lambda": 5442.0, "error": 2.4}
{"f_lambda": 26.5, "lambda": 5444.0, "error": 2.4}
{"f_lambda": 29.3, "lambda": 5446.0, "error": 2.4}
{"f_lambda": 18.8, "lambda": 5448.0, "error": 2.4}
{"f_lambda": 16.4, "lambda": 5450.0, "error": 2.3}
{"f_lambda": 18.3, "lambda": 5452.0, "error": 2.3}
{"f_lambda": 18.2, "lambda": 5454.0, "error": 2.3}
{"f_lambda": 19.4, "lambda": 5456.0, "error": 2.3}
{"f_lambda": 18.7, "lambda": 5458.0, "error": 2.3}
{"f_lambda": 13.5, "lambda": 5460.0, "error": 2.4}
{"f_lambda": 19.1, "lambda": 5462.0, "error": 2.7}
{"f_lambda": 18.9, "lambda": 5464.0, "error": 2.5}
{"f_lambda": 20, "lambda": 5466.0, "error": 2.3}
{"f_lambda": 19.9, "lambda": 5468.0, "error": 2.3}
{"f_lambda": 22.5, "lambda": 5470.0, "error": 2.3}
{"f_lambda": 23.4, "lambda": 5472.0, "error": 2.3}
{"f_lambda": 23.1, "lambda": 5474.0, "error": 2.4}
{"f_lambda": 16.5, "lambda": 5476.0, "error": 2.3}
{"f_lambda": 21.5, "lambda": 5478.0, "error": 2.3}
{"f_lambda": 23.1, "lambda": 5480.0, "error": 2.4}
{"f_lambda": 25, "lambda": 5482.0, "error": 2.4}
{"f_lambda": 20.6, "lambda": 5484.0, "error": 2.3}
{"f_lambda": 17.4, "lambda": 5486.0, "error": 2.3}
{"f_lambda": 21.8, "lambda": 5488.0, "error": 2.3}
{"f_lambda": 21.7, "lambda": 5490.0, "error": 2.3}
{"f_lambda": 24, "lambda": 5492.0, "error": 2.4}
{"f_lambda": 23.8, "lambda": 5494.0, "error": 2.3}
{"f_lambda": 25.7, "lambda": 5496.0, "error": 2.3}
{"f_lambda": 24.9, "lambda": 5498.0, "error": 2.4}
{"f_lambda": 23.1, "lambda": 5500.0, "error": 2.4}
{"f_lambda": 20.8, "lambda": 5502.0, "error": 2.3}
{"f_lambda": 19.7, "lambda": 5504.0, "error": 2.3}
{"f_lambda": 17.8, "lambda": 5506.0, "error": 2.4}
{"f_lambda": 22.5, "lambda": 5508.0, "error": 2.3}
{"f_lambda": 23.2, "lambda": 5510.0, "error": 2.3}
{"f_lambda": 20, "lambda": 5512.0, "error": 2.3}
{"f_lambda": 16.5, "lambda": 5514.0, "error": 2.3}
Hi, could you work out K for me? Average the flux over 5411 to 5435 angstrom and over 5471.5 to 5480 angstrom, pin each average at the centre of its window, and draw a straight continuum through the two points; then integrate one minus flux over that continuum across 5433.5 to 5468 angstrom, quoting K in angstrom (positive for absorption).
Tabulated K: 2.2 angstrom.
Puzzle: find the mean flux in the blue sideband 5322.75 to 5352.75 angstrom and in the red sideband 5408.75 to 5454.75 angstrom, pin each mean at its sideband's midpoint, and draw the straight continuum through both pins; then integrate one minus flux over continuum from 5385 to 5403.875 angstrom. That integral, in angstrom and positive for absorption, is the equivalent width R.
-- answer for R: -1.2 angstrom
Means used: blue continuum 21.2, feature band 24.7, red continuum 24.5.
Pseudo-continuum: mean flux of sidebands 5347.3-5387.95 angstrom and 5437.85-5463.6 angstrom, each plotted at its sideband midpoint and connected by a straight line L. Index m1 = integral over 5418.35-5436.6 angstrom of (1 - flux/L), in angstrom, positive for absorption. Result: -2.28 angstrom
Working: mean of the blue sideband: 23.3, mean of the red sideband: 21.5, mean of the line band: 24.8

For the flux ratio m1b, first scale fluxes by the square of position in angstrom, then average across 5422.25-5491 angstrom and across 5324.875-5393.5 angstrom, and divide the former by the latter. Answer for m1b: 1.01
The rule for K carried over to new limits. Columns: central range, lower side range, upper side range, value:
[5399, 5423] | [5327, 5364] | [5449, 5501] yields -3.6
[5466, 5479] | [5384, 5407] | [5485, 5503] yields 1.0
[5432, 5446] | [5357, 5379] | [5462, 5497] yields -2.8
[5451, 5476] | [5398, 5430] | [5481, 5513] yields 3.8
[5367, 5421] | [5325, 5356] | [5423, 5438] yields -2.3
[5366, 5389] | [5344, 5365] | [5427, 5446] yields -0.5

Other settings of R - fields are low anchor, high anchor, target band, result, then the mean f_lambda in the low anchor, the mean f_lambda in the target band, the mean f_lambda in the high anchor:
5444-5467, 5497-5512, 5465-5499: -2.34 angstrom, 19.5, 22.1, 21.6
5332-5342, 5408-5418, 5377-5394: -1.44 angstrom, 21.1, 25.4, 24.8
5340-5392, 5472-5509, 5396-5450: -4.49 angstrom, 23.1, 24.4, 21.9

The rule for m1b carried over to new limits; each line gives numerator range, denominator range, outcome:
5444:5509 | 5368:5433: 0.89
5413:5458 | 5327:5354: 1.19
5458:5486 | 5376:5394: 0.83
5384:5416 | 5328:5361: 1.14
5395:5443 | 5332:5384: 1.12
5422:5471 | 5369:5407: 0.97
